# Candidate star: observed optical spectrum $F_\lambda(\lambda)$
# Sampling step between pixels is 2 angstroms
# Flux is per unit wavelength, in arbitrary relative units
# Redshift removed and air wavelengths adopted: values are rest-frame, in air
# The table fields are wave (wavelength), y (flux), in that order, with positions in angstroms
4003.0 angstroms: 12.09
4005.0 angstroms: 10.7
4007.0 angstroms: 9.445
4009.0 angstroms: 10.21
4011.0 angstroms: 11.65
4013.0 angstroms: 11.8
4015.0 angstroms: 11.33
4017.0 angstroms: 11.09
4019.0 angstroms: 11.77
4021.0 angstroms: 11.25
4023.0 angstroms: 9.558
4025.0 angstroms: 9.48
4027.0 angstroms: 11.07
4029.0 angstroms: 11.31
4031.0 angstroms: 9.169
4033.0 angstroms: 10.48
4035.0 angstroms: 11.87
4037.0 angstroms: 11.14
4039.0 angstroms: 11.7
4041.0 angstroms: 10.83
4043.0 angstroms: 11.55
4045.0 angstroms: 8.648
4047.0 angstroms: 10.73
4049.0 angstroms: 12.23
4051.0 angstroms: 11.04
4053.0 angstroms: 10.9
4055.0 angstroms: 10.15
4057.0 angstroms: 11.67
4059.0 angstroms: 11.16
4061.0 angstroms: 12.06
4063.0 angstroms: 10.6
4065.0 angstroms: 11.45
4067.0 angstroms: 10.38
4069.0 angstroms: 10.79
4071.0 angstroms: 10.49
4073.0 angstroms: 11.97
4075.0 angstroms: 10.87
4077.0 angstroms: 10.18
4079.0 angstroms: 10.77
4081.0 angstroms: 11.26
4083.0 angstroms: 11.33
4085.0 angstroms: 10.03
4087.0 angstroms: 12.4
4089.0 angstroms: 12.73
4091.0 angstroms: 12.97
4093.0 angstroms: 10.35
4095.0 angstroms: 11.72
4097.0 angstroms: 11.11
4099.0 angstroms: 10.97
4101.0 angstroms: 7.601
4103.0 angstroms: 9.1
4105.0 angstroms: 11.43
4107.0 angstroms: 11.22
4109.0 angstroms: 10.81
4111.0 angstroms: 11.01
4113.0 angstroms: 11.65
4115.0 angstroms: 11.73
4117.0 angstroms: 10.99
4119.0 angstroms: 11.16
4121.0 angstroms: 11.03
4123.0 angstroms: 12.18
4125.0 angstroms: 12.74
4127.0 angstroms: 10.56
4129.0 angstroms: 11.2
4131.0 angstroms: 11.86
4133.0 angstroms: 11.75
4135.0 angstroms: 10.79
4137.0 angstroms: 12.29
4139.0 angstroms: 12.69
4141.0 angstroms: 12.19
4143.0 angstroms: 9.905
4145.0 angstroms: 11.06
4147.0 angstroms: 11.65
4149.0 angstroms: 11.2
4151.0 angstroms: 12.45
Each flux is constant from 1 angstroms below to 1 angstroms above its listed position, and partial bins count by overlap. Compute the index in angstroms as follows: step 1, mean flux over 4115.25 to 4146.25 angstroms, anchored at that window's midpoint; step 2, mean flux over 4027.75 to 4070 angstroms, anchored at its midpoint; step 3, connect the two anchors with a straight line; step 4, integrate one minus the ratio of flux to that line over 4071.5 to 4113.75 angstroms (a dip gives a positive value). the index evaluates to 0.9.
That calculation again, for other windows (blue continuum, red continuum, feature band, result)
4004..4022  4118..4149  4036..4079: 0.91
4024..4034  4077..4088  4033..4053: -1.03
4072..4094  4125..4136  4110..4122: 0.11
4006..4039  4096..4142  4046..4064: -0.36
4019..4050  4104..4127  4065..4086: 0.48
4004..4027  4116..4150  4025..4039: 0.08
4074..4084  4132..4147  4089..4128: 0.30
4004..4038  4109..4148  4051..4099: -0.20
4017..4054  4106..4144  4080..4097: -0.56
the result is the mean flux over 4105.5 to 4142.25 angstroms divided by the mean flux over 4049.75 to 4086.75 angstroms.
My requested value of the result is 1.0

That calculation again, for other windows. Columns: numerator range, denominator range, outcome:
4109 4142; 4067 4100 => 1.03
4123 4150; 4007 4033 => 1.08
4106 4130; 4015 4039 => 1.05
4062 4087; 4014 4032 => 1.02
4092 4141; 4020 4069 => 1.03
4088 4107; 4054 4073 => 0.99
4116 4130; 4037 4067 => 1.03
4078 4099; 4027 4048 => 1.06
